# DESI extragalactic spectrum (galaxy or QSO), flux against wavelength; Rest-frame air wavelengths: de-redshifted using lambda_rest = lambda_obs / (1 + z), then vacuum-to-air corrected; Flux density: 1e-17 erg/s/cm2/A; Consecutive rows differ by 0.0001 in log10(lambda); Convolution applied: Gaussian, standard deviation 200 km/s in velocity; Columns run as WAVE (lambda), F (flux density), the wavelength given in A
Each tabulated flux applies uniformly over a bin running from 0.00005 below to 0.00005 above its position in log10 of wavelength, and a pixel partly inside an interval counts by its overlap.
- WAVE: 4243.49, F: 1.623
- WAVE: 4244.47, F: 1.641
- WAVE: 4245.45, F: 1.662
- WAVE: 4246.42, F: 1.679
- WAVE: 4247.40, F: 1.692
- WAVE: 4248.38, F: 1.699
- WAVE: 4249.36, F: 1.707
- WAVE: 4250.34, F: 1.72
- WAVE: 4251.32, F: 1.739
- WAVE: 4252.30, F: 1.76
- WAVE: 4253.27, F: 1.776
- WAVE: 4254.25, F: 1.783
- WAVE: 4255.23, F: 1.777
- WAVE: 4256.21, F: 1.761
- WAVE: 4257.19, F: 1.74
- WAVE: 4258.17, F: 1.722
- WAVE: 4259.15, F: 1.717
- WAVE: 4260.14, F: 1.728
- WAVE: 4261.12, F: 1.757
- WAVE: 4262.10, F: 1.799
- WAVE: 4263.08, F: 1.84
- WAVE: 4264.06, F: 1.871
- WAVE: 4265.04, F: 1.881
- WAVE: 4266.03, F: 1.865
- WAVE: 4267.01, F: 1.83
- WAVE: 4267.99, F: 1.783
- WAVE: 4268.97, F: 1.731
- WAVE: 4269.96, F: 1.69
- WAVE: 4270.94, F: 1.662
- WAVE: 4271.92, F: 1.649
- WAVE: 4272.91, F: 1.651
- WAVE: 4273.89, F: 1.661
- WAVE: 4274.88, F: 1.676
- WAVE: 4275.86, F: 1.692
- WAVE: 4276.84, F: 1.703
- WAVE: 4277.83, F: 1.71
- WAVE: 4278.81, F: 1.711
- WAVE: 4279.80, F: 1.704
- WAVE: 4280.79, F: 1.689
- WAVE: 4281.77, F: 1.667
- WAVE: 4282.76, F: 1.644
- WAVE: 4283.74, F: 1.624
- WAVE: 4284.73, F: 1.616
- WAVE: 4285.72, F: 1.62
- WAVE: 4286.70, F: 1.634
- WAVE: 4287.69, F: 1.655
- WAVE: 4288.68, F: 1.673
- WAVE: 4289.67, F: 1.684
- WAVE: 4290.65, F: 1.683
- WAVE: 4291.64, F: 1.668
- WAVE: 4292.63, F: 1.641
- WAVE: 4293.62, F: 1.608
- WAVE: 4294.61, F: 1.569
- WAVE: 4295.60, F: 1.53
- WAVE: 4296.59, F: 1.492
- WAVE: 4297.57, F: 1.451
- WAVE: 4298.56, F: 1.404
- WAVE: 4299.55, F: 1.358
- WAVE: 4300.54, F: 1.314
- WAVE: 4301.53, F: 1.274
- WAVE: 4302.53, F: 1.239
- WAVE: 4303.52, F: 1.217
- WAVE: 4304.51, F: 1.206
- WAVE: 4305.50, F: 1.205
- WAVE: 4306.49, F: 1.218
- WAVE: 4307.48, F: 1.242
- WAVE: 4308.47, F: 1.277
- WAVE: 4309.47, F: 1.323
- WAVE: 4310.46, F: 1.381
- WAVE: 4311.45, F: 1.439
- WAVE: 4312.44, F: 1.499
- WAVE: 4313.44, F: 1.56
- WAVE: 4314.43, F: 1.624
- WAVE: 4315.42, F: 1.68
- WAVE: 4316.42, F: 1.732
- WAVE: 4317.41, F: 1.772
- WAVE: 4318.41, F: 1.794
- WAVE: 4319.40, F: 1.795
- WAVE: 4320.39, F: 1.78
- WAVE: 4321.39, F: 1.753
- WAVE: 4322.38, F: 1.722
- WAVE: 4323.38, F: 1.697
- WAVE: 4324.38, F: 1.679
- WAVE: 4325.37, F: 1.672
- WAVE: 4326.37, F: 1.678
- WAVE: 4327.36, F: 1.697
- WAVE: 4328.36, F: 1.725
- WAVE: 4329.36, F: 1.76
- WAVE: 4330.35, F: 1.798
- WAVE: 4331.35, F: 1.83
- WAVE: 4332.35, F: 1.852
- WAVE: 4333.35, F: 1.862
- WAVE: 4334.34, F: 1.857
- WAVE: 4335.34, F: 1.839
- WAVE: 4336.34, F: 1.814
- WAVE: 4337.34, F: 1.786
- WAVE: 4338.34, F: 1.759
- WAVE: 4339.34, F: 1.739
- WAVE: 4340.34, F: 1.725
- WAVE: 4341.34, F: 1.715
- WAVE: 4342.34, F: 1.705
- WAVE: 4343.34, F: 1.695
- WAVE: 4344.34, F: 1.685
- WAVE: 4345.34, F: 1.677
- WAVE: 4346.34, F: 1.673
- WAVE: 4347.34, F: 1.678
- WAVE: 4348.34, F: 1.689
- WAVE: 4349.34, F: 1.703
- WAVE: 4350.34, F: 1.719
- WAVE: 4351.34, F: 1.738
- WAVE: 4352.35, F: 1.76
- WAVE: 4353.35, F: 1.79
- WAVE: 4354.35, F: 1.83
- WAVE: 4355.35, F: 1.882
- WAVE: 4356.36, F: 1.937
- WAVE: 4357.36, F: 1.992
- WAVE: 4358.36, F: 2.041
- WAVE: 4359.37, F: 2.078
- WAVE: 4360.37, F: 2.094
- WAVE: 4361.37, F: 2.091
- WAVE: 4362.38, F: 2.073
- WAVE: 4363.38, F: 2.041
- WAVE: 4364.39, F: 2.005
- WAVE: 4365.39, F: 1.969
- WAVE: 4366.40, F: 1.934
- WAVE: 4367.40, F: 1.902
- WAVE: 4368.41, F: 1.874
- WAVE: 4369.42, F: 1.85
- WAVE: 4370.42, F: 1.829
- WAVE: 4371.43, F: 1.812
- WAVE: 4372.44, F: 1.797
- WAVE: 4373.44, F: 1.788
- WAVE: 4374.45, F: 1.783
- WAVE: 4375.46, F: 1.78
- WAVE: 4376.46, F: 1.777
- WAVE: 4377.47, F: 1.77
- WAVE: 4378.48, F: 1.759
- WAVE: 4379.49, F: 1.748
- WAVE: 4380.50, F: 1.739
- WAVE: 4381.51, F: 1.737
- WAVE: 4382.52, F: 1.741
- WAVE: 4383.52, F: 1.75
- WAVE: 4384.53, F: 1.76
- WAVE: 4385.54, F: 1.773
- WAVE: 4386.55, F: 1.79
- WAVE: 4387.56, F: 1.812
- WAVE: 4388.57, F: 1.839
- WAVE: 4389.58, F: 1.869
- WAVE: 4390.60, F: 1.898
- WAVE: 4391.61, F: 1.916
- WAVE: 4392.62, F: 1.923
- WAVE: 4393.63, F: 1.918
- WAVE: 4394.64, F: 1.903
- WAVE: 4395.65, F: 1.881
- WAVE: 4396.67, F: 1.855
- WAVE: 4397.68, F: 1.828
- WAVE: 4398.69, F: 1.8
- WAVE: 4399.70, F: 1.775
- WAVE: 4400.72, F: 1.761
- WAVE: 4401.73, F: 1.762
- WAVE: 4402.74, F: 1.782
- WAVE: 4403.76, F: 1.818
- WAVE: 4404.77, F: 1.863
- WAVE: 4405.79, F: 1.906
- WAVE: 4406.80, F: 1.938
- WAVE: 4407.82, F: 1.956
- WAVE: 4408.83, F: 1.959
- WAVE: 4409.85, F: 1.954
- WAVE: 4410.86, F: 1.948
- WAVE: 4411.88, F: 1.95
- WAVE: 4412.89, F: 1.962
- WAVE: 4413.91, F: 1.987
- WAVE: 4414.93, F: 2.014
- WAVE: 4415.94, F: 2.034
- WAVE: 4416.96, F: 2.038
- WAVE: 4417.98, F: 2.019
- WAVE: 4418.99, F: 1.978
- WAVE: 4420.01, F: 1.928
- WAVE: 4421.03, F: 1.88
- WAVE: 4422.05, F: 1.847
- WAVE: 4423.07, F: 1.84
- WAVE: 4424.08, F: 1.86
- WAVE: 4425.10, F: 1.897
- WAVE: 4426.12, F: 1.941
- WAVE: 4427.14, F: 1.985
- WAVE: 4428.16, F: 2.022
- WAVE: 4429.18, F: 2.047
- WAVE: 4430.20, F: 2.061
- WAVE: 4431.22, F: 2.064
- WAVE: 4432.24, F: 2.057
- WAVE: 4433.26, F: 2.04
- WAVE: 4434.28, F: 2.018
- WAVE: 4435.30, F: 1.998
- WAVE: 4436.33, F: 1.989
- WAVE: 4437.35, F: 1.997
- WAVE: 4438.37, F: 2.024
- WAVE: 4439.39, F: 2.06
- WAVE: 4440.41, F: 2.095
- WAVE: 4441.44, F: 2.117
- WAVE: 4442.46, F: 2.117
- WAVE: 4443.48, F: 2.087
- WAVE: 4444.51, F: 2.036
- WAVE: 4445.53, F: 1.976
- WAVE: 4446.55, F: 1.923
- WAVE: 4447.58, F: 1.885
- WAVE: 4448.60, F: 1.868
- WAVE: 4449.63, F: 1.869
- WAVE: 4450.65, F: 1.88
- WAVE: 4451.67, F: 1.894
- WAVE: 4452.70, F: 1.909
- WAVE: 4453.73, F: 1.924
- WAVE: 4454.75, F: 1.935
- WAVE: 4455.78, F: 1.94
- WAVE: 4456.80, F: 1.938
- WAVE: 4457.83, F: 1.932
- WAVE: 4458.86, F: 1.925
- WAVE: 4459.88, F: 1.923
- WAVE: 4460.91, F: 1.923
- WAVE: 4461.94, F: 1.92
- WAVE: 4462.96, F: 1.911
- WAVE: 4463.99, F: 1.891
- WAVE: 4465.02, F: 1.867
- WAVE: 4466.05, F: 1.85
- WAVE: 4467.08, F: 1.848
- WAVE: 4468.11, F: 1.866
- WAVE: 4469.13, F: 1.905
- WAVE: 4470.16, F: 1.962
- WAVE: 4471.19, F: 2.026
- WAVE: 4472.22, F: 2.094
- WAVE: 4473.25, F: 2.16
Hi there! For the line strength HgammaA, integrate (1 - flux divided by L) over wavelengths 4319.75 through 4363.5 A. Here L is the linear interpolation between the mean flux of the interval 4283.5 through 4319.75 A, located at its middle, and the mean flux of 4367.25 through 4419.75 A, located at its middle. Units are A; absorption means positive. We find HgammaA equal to -3.76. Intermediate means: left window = 1.5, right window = 1.86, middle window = 1.8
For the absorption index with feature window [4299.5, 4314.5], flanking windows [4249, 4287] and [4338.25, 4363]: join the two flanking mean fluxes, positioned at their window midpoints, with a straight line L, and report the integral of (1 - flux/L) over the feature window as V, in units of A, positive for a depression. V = 3.76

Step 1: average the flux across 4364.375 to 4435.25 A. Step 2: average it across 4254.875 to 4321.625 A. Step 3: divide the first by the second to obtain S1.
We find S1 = 1.17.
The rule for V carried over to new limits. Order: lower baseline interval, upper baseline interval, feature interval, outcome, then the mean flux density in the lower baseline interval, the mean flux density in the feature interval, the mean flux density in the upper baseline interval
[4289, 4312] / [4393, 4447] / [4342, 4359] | -1.4 A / 1.41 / 1.78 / 1.95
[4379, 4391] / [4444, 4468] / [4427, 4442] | -1.3 A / 1.79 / 2.04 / 1.91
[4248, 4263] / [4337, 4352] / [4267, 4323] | 5.1 A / 1.75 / 1.57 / 1.71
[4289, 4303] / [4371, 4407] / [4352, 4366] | -2.1 A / 1.5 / 1.97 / 1.81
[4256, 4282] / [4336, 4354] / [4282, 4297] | 0.9 A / 1.74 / 1.62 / 1.73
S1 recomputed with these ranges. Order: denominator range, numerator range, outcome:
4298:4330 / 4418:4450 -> 1.30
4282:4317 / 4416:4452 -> 1.33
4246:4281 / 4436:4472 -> 1.12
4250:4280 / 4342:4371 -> 1.07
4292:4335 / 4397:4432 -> 1.23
